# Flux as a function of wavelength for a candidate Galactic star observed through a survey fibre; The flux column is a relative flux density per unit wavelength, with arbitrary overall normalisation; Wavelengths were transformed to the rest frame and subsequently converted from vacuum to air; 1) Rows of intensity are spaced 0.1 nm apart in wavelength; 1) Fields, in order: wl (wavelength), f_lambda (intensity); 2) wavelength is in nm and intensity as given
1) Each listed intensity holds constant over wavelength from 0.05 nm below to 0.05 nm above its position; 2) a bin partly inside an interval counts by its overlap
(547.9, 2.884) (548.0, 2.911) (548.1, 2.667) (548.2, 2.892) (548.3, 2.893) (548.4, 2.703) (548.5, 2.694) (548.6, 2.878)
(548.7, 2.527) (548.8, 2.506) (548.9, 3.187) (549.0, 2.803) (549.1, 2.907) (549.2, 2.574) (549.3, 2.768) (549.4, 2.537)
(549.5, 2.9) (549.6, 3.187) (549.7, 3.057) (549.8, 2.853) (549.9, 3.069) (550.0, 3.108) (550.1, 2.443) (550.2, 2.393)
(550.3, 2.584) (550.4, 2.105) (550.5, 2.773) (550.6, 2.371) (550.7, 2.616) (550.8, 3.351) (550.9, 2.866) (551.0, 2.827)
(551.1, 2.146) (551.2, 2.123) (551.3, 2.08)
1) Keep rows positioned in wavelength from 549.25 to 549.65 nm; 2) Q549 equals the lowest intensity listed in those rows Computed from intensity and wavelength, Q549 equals 2.537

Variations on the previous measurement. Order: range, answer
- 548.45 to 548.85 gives 2.506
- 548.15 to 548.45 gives 2.703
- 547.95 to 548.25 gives 2.667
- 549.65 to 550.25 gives 2.393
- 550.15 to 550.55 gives 2.105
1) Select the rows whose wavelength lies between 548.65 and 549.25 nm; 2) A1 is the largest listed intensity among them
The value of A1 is 3.187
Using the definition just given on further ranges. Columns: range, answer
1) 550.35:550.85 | 3.351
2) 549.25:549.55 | 2.9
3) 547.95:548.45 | 2.911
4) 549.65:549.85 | 3.057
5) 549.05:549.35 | 2.907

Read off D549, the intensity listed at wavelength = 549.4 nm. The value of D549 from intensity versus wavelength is 2.537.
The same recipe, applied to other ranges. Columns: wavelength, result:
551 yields 2.827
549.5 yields 2.9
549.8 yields 2.853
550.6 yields 2.371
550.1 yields 2.443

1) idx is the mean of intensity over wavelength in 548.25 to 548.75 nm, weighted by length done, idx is 2.74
